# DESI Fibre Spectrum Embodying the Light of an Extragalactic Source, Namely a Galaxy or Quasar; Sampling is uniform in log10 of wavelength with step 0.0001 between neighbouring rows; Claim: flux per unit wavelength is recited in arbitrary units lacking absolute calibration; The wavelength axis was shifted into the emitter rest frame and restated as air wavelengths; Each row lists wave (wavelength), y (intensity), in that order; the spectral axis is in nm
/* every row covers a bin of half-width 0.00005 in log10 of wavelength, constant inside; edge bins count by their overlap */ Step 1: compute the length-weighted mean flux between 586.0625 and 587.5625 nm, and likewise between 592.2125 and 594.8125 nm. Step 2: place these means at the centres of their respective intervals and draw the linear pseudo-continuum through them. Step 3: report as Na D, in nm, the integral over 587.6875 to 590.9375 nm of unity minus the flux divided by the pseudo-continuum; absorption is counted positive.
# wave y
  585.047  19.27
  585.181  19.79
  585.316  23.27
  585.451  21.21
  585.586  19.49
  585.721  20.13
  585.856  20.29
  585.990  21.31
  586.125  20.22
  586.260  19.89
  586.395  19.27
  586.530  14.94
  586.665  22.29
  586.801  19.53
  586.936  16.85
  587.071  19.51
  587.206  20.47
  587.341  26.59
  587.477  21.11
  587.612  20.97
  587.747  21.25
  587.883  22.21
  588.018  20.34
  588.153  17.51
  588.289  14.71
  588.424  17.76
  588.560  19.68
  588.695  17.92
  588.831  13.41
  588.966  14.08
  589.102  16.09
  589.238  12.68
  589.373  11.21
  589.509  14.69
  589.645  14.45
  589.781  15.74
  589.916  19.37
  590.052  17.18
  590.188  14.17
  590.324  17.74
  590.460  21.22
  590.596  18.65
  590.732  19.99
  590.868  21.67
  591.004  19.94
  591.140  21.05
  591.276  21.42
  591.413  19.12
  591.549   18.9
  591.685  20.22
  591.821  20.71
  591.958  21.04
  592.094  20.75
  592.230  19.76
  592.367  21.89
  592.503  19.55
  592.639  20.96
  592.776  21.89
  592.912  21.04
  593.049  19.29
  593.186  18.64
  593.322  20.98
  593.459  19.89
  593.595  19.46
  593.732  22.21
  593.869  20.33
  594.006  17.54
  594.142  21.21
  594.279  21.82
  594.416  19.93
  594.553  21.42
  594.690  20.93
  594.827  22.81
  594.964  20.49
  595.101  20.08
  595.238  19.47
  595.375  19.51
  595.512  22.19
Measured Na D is 0.483 nm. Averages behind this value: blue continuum 20.1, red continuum 20.5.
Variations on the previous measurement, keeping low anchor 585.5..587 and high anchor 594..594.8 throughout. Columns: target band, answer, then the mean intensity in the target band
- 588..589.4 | 0.279 nm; 15.9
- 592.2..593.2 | 0.003 nm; 20.5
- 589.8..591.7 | 0.096 nm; 19.2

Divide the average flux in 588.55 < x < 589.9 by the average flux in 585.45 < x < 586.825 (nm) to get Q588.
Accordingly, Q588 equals 0.8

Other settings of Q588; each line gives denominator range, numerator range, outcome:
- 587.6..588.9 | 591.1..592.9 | 1.11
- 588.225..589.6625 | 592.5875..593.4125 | 1.35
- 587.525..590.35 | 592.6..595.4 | 1.22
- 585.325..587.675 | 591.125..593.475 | 1.00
